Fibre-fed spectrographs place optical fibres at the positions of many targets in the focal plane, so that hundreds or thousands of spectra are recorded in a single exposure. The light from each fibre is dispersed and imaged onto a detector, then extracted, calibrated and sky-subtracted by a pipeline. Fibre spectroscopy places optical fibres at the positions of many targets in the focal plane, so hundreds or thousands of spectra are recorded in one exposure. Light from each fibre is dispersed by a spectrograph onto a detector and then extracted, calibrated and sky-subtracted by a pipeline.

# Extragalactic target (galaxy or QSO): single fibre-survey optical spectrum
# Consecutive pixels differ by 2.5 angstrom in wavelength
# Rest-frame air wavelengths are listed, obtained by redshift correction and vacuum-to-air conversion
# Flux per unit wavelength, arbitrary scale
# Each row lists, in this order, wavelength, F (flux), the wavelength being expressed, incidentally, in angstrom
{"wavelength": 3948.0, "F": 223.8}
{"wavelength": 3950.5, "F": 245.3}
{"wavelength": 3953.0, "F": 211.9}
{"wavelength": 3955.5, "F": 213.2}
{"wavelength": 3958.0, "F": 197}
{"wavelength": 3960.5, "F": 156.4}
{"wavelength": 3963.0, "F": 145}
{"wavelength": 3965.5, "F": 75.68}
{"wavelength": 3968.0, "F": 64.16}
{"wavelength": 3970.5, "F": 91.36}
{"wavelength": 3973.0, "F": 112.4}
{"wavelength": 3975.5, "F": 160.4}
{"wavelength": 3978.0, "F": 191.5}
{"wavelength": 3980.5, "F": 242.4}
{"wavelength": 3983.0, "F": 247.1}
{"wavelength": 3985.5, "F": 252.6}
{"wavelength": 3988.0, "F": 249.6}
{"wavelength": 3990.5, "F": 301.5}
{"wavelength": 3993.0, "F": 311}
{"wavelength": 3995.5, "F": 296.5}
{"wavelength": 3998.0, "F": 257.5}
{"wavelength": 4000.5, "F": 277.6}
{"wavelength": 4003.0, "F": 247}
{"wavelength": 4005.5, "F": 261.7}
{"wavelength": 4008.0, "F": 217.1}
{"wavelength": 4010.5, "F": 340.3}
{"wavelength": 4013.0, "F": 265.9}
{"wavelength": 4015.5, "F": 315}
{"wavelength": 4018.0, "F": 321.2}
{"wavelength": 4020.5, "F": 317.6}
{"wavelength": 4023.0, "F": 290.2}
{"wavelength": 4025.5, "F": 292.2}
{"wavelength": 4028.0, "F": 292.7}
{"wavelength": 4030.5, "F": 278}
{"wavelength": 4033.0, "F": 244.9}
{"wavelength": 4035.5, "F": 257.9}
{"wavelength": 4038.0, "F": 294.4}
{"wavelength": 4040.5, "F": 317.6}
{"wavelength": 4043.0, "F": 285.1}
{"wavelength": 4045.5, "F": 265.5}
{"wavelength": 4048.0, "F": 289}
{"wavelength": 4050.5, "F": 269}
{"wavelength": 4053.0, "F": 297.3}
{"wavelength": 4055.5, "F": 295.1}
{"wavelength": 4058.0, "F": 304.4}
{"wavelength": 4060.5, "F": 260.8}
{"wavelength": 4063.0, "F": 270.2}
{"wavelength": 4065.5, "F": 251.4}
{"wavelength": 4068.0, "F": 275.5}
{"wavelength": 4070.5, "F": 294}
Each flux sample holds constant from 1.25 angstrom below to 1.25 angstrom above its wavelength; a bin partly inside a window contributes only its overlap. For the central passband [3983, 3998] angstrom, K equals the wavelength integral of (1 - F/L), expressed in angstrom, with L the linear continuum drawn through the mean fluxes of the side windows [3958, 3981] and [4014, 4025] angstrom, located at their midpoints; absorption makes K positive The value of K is -4.9 angstrom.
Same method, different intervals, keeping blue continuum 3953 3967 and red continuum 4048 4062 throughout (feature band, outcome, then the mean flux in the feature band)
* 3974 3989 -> -2.5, 222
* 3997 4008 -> -2.0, 256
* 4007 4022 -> -4.2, 297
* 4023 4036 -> -1.2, 276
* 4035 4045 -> -0.9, 289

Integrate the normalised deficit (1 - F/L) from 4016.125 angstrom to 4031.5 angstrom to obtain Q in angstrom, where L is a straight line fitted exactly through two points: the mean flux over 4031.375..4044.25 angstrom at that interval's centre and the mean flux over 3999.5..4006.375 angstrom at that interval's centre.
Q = -1.5 angstrom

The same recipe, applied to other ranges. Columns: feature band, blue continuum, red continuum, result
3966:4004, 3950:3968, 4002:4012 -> 1.6 angstrom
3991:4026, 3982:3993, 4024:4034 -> -1.7 angstrom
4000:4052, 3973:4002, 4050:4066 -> -3.5 angstrom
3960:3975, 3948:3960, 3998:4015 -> 7.9 angstrom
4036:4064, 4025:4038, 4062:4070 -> -1.5 angstrom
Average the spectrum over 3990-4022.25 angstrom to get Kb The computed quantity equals 287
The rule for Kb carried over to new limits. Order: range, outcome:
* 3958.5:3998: 195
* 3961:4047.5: 246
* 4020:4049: 285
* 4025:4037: 272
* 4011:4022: 307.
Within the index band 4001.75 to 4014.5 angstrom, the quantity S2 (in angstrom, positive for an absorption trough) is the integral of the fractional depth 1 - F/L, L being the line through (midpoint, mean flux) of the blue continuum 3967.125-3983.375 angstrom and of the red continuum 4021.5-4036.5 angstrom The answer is -2.1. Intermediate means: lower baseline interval 156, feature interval 267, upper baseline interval 277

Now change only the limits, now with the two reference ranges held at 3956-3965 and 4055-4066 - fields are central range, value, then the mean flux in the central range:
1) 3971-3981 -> 0.87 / 165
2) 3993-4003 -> -3.54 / 278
